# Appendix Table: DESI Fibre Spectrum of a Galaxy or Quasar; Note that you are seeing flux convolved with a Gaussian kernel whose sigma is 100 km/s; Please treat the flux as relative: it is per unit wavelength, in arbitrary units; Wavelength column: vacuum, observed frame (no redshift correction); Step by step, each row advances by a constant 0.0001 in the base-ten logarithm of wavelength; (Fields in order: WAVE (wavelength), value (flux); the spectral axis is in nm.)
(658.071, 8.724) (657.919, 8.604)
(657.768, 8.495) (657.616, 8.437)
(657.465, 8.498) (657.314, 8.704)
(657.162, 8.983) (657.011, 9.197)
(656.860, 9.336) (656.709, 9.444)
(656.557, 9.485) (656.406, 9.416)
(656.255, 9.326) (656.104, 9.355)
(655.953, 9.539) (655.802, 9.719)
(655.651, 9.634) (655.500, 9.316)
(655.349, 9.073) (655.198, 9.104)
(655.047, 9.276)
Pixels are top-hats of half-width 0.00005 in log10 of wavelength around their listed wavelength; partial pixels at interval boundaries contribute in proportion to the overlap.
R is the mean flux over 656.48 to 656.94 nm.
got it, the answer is 9.42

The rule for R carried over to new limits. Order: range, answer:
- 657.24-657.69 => 8.56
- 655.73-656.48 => 9.47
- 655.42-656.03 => 9.55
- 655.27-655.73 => 9.34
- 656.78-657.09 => 9.29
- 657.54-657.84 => 8.46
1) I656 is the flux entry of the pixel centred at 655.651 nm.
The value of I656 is 9.634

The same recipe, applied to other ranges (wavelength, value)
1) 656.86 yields 9.336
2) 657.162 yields 8.983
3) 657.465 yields 8.498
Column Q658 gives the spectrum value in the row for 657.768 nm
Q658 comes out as 8.495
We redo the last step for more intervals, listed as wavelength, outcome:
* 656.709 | 9.444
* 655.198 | 9.104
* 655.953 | 9.539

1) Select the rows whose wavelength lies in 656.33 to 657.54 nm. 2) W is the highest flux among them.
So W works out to 9.485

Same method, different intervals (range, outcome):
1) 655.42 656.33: 9.719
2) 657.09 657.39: 8.983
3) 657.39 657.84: 8.498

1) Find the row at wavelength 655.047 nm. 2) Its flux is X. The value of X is 9.276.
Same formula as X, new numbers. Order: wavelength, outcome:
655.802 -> 9.719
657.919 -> 8.604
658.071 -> 8.724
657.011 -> 9.197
